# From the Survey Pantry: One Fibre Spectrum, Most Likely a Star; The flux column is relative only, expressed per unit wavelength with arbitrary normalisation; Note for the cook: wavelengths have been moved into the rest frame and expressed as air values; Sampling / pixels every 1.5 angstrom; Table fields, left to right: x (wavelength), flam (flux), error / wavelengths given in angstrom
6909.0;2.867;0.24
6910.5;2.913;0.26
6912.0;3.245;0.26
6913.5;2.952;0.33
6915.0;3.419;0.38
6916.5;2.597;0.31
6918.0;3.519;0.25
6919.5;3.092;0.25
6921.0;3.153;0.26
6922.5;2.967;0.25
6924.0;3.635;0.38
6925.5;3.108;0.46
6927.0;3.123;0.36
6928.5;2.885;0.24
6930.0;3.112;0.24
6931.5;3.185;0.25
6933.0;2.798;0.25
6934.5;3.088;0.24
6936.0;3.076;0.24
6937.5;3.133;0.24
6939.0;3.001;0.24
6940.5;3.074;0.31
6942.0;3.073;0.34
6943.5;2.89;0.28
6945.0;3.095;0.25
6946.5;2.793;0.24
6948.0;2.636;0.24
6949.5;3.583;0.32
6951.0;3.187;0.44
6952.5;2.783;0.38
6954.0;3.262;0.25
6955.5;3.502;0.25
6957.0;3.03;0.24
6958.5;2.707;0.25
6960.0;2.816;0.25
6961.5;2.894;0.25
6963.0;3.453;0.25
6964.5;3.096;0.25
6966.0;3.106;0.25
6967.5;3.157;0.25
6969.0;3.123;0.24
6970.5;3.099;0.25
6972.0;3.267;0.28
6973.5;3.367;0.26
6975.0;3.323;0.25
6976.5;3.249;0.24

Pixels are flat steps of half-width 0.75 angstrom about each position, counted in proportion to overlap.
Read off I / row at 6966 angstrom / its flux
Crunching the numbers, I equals 3.106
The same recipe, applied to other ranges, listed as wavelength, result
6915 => 3.419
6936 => 3.076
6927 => 3.123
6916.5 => 2.597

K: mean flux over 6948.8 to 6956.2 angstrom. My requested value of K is 3.26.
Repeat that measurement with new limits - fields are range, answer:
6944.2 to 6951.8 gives 3.06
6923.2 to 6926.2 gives 3.37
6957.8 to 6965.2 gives 2.99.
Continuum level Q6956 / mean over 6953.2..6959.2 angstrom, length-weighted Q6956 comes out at 3.13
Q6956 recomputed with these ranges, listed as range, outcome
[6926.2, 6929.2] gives 3.01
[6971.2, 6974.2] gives 3.31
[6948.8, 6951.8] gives 3.37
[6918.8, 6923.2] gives 3.07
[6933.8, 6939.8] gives 3.07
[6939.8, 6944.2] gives 3.01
